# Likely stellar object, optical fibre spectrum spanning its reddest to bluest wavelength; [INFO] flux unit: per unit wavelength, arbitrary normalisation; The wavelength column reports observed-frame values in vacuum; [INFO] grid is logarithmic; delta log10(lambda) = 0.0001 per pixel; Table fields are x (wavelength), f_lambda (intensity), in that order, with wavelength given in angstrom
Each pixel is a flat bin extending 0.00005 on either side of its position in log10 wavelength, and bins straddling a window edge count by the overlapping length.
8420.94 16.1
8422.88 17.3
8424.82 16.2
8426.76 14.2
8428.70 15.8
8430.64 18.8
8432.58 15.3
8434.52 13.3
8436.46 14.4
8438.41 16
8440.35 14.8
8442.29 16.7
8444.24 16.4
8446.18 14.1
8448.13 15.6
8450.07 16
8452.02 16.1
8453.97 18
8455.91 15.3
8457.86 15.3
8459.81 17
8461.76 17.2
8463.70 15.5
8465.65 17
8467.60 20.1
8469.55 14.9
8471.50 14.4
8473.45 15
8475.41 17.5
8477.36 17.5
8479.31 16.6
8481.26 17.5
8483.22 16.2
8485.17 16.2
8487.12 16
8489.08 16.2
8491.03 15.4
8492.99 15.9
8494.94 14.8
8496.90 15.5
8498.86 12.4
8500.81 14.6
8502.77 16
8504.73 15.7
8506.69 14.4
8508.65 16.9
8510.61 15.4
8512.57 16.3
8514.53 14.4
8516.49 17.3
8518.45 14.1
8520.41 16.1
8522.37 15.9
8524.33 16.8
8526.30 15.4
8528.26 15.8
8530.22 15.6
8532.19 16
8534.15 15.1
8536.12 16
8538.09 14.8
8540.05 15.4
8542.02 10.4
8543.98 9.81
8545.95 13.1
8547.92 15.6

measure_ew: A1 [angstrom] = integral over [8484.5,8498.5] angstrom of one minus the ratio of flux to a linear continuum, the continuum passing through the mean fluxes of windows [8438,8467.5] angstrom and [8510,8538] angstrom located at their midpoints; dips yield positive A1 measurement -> 0.3 angstrom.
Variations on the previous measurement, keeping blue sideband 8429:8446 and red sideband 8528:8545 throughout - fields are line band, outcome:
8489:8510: -0.6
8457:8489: -2.8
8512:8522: -0.8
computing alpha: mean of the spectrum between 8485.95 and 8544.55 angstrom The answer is 15.2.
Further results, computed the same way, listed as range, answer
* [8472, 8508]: 15.7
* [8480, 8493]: 16.2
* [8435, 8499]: 16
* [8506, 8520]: 15.6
